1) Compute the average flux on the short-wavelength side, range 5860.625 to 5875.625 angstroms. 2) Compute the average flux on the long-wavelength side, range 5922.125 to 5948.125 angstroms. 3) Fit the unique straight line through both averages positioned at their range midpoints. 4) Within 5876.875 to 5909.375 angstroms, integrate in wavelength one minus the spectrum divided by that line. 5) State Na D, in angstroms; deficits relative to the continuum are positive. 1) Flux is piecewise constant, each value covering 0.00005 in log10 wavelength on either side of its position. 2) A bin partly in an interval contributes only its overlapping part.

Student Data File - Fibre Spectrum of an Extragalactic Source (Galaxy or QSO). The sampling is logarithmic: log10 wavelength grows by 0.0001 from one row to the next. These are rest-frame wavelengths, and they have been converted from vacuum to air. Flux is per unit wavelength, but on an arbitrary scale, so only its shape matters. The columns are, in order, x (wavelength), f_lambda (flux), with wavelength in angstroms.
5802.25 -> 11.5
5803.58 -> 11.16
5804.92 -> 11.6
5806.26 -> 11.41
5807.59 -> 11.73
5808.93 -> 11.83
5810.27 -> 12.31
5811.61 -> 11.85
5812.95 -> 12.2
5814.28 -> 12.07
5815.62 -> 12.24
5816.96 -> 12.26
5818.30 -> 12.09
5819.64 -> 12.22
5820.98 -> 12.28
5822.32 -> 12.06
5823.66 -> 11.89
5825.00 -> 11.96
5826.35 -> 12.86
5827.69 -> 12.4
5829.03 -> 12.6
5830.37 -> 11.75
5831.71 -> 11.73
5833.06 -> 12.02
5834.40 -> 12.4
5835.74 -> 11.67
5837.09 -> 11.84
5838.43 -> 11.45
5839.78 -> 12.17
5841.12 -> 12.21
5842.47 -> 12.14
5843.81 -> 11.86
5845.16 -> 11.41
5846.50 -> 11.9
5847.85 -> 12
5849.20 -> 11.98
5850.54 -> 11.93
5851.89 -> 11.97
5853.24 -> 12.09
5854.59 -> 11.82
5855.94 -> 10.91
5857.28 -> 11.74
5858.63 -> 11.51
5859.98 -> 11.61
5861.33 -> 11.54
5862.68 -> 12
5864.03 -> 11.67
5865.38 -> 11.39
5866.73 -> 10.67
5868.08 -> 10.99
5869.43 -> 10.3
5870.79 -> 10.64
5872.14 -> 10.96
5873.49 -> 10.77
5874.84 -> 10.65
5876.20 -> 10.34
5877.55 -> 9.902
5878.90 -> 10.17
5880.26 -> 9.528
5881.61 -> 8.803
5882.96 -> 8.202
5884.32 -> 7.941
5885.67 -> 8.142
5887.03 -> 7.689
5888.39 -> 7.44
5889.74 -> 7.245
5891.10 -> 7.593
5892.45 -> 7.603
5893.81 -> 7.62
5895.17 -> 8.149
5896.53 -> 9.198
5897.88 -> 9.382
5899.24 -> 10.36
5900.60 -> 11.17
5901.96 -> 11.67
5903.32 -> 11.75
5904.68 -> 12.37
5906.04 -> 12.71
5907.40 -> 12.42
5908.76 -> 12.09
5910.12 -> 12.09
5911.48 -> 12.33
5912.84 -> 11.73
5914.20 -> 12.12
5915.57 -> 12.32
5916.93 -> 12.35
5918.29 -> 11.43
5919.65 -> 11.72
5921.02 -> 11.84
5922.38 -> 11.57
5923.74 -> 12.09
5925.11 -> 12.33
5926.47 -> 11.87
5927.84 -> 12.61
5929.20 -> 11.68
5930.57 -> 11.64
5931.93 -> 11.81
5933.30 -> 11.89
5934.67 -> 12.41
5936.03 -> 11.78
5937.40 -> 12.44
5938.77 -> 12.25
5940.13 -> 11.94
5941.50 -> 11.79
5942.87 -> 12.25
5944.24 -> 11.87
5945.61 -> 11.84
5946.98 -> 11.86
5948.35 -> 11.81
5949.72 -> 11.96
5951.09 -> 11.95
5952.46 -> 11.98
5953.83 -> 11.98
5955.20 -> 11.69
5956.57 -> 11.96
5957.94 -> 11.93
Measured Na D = 5.3 angstroms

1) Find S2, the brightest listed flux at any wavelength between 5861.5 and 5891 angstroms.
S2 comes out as 12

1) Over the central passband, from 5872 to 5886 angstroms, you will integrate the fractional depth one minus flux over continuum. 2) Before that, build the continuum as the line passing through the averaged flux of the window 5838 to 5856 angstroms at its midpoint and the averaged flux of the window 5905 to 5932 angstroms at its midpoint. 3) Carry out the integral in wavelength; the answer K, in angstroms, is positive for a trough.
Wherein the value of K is 2.8 angstroms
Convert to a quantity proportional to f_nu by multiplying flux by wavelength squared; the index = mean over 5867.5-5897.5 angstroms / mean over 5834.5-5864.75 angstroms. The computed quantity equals 0.78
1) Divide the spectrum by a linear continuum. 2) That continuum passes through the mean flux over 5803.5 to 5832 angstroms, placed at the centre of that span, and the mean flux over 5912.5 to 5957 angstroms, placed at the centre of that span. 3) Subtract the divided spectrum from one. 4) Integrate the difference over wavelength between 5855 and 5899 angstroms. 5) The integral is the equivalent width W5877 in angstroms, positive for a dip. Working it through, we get 8.2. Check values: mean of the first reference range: 12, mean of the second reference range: 12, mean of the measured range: 9.78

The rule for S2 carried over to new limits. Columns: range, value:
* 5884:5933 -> 12.71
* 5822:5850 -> 12.86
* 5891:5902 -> 11.67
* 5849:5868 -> 12.09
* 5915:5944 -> 12.61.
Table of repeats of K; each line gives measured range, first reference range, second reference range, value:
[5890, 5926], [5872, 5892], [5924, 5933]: -1.2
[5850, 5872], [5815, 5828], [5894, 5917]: 0.7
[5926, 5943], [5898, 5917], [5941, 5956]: -0.2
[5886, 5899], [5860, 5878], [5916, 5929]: 3.8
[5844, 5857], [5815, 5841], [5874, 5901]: -1.1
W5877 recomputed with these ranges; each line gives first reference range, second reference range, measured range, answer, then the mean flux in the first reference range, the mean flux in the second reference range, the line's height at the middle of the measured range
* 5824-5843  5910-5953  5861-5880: 1.9 angstroms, 12.1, 12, 12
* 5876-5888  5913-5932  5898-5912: -1.5 angstroms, 8.88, 12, 10.6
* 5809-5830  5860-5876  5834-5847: -0.2 angstroms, 12.2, 11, 11.7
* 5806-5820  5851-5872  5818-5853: -0.9 angstroms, 12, 11.4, 11.7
